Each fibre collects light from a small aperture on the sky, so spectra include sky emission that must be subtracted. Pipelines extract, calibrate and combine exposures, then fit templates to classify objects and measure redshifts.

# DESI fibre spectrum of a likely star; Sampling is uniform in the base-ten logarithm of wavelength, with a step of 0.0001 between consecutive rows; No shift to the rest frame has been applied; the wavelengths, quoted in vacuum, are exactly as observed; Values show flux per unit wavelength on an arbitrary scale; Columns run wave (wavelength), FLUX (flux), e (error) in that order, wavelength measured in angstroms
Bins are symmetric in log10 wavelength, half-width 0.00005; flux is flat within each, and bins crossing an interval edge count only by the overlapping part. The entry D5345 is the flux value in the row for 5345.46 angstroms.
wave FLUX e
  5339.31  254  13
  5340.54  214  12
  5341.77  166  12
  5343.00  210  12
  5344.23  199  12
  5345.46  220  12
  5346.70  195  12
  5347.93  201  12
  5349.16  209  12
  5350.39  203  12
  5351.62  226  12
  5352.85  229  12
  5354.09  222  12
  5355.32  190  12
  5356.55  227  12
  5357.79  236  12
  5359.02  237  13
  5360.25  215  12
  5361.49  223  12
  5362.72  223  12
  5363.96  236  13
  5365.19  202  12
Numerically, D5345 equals 220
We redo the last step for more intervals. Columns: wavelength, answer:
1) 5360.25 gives 215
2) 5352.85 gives 229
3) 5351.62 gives 226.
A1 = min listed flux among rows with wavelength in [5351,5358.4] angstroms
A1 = 190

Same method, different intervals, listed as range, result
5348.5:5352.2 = 203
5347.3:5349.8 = 201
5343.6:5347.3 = 195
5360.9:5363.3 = 223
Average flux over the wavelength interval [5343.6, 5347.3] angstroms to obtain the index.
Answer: 204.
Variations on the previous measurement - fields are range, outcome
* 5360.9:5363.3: 223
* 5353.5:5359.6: 222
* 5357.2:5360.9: 229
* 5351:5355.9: 217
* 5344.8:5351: 205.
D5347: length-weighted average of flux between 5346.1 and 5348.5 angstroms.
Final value 198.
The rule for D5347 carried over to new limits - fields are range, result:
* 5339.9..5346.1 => 202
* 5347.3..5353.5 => 214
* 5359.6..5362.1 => 219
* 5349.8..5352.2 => 215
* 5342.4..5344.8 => 205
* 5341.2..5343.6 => 188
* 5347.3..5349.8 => 205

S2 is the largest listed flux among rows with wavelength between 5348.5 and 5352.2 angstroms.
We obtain 226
